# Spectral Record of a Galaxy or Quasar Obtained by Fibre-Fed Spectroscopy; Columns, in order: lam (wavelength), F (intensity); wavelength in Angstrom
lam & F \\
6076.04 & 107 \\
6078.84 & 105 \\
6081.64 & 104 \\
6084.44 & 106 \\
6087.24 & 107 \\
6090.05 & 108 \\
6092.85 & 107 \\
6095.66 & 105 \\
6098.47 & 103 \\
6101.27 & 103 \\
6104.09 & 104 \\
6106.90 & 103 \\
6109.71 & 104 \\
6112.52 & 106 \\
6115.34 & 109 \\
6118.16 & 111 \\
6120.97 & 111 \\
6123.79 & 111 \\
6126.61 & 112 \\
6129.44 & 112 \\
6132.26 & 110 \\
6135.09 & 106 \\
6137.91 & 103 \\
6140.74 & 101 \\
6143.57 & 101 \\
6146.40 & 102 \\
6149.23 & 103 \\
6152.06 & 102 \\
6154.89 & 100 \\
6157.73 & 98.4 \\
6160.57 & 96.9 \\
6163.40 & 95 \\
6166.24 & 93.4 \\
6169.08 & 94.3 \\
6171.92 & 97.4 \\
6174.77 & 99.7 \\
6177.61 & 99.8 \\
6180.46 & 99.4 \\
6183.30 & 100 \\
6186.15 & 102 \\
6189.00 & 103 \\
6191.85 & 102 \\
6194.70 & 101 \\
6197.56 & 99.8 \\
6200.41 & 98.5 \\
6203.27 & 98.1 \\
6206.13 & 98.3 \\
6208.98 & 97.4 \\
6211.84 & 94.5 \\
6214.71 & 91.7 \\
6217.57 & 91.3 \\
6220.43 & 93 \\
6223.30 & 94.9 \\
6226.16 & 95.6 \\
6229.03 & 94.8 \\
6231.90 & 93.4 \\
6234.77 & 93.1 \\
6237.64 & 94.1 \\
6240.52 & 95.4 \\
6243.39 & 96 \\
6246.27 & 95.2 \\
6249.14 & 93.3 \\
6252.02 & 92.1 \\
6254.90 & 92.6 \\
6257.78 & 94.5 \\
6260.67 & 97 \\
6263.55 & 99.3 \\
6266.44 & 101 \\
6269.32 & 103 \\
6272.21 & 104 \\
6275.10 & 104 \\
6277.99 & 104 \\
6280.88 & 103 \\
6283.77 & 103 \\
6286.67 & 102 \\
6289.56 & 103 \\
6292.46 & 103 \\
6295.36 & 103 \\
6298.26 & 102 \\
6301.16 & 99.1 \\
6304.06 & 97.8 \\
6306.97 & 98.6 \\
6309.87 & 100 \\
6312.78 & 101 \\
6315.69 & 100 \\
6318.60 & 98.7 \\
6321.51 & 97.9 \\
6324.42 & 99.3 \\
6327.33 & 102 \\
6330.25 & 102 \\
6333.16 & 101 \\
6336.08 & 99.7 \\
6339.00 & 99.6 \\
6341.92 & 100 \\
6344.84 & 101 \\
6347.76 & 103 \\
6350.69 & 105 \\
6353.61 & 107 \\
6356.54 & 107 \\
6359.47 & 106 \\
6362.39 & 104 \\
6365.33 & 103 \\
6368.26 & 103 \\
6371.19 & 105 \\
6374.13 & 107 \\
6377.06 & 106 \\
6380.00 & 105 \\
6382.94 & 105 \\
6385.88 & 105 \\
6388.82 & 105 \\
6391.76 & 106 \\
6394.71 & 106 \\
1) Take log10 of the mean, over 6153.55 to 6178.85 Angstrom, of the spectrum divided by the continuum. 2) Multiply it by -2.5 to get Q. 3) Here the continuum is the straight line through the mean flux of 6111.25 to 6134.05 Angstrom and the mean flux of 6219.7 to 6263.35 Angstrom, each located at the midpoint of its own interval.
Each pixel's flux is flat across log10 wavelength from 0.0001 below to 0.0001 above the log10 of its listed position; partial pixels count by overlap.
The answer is 0.08 mag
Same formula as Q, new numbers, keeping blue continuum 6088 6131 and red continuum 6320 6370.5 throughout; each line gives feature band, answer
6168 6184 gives 0.079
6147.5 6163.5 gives 0.070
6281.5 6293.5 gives 0.009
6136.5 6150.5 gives 0.048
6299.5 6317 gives 0.040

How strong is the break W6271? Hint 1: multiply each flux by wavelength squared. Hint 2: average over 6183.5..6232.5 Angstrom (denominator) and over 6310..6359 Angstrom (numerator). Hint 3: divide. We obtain 1.09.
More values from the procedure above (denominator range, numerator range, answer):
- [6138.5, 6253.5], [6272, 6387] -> 1.10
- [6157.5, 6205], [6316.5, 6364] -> 1.09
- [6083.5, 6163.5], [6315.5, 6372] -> 1.05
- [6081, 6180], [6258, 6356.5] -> 1.04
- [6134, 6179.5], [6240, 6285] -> 1.03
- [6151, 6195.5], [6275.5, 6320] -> 1.06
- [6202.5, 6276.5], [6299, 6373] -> 1.09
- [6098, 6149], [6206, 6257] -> 0.92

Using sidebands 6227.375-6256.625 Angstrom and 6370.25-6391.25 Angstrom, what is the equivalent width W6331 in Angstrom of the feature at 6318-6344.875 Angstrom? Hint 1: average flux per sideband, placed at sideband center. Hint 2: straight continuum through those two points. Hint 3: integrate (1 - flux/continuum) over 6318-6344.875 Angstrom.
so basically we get 0.3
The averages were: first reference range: 94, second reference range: 105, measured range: 100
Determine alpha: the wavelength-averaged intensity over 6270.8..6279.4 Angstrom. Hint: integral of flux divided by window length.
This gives 104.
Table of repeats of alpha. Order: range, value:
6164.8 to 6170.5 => 93.9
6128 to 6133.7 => 111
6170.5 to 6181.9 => 99.1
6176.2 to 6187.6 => 100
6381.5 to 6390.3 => 105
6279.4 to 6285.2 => 103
